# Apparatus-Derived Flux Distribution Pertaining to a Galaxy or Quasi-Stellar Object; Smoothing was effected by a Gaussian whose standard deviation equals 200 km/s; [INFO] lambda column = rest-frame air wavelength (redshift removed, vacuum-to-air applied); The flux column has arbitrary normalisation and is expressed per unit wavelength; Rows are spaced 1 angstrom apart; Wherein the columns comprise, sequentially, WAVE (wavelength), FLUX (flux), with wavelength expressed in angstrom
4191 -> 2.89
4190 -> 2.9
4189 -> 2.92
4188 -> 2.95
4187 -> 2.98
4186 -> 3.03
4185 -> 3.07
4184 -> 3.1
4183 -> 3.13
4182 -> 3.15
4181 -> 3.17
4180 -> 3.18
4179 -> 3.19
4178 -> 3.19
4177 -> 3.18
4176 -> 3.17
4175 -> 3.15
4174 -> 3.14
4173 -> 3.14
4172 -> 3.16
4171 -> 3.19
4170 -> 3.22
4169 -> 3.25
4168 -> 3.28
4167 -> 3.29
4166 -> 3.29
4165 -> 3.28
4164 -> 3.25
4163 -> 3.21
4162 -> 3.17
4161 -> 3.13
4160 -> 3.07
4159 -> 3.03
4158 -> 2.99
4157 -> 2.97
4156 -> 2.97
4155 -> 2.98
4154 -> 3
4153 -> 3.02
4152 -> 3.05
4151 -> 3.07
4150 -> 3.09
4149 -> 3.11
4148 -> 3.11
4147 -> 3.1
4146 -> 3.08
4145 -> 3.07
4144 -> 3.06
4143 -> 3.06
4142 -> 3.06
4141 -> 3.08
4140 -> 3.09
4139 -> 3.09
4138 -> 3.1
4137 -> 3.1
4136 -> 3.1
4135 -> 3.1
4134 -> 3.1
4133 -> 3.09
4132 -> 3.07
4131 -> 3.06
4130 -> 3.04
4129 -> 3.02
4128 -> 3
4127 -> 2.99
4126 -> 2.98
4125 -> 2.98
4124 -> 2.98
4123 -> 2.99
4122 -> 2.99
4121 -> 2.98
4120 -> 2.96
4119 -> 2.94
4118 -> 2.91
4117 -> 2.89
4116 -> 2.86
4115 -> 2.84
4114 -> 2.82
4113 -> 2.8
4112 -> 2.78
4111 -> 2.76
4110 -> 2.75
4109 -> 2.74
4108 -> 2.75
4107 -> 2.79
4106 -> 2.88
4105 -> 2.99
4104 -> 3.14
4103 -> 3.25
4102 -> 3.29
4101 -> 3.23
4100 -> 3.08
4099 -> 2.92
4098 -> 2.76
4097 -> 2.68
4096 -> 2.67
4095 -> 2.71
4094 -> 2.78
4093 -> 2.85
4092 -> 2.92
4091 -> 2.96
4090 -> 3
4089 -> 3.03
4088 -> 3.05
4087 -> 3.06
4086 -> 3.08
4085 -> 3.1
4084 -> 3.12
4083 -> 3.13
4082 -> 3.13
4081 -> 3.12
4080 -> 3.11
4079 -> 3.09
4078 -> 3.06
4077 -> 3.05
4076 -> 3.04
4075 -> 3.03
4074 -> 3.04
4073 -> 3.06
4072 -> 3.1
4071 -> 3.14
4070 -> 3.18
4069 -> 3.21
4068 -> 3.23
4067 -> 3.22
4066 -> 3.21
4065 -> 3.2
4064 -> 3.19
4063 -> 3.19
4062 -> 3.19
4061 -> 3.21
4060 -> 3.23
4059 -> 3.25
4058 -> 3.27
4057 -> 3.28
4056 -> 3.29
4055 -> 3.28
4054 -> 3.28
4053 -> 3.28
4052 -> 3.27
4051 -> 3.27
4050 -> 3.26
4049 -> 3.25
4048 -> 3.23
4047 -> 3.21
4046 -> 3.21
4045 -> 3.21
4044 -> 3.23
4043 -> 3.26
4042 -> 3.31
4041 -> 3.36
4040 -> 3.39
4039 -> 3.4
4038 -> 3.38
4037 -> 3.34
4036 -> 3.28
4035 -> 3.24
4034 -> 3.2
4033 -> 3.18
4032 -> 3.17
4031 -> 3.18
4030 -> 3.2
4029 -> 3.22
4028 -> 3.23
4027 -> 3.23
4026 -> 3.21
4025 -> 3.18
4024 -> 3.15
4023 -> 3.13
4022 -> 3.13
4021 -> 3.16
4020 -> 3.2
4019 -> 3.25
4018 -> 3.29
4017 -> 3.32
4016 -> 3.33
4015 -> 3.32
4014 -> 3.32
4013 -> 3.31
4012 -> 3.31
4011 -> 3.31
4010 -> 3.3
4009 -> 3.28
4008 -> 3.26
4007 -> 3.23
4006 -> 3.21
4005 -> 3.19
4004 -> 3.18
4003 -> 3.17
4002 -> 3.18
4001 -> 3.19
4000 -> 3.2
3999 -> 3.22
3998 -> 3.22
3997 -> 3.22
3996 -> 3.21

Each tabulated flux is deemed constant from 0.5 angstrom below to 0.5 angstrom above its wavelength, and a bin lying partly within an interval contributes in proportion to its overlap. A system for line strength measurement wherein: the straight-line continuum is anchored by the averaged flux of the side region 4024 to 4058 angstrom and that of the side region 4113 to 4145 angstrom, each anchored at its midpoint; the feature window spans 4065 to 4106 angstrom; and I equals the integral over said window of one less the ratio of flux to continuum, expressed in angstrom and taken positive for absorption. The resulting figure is 1.1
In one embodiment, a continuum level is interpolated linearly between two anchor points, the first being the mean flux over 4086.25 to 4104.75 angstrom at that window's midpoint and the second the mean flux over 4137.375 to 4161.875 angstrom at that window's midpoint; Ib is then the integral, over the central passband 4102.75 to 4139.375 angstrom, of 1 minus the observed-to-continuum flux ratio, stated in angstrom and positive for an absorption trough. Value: 0.62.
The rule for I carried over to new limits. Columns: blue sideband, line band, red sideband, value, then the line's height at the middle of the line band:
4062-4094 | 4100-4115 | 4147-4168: 0.81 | 3.1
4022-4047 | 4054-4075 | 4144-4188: 0.12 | 3.22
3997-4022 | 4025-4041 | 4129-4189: -0.17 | 3.22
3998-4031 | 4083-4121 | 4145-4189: 2.89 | 3.17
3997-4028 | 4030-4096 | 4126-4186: 0.57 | 3.19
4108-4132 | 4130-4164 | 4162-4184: -0.18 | 3.06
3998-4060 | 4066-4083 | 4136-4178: 0.46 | 3.2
